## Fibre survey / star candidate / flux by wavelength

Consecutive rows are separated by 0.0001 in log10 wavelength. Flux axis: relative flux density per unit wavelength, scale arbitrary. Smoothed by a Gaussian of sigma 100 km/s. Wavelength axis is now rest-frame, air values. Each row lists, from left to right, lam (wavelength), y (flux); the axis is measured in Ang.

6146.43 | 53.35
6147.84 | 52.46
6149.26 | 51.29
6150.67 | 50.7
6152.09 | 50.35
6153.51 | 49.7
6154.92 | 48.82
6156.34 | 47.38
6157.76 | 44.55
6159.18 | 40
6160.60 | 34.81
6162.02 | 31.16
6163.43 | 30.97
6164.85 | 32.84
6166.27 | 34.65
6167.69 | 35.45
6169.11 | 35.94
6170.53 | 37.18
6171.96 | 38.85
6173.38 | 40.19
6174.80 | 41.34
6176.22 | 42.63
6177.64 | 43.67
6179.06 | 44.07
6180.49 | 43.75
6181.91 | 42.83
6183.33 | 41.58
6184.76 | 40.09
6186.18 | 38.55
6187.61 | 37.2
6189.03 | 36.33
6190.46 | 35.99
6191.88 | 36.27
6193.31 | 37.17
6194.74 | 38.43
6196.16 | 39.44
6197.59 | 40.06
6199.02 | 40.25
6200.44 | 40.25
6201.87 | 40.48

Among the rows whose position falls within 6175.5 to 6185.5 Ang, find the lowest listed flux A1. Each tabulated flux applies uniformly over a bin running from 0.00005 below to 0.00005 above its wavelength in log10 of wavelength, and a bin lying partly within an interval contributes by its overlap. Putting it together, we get 40.09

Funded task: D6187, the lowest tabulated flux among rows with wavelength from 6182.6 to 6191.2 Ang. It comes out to 35.99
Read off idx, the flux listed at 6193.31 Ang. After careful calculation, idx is 37.17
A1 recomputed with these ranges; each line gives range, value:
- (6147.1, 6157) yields 47.38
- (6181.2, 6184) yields 41.58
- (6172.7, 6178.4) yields 40.19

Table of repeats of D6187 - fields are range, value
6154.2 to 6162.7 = 31.16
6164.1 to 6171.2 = 32.84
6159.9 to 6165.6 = 30.97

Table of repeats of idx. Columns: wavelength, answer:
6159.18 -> 40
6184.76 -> 40.09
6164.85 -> 32.84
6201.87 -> 40.48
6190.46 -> 35.99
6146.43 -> 53.35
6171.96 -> 38.85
